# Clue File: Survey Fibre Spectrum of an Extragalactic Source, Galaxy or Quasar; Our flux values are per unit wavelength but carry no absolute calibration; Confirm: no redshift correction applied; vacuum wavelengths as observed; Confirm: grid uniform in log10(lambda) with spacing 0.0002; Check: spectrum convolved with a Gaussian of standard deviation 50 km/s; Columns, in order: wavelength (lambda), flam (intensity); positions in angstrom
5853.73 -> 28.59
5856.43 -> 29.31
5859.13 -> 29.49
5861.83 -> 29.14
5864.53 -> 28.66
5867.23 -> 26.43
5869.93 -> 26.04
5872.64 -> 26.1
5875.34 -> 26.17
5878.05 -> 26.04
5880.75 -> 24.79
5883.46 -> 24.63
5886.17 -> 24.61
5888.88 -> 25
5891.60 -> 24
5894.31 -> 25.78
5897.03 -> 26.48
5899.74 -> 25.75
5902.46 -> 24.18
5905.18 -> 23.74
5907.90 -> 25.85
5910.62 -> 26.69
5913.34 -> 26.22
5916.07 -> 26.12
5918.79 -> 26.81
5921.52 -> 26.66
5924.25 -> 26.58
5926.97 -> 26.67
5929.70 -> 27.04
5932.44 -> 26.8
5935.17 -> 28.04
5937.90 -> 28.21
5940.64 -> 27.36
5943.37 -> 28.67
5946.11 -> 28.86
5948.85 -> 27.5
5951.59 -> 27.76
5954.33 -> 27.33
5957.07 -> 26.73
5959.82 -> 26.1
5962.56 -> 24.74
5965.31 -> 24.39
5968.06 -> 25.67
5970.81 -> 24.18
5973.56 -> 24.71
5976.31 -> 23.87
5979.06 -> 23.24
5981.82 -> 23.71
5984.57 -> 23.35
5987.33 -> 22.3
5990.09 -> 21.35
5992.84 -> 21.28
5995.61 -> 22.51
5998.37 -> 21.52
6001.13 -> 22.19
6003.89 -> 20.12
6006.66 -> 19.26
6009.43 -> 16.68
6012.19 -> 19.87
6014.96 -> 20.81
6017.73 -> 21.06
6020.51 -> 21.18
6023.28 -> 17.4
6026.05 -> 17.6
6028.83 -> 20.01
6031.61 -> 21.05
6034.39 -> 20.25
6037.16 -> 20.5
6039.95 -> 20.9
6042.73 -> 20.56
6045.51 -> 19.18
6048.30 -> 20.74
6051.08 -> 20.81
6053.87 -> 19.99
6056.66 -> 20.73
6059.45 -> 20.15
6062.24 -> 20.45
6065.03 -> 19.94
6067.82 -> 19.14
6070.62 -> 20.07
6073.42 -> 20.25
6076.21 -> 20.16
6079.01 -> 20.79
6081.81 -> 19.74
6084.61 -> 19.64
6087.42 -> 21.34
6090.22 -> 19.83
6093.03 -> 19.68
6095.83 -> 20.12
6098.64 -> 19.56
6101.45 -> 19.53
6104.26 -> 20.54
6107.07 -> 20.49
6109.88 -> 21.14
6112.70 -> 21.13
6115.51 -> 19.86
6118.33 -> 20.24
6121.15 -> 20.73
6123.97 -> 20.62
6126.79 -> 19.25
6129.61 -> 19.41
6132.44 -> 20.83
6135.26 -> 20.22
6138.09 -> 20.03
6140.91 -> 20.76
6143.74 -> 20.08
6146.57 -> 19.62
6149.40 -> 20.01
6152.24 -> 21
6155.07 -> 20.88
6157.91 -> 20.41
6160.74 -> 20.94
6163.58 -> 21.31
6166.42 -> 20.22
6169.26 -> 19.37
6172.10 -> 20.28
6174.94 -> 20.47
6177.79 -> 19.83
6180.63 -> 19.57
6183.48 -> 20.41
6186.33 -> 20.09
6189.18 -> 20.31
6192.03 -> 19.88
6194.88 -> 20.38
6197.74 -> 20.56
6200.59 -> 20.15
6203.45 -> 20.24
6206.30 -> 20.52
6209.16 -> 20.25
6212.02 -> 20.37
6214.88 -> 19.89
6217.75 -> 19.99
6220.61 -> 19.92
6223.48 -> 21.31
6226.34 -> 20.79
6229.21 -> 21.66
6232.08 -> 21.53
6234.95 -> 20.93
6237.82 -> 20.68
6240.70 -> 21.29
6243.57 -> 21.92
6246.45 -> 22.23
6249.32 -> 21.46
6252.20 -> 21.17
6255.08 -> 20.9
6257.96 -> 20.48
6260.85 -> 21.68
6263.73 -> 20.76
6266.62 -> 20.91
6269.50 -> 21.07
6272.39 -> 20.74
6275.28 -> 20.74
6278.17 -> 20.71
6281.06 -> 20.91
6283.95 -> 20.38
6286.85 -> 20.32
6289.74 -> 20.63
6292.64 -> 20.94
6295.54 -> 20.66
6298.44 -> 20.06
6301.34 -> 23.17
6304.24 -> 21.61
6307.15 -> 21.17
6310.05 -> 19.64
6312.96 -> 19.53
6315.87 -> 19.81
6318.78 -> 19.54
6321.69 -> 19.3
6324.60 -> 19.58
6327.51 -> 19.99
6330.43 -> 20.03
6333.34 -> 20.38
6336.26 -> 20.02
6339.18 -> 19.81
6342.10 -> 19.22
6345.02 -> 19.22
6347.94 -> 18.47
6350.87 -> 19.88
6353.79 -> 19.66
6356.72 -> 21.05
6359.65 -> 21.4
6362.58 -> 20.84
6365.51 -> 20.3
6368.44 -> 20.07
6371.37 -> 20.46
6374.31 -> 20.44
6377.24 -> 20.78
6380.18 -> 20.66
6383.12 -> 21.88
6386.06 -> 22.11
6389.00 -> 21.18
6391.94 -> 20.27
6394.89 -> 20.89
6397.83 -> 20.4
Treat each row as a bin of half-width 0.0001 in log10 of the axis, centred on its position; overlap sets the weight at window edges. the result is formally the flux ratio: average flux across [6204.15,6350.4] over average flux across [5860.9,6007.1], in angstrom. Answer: 0.81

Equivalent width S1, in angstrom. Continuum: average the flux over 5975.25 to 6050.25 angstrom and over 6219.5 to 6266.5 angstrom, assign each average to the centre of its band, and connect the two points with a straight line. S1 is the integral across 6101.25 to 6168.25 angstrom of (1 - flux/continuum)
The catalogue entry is 1.9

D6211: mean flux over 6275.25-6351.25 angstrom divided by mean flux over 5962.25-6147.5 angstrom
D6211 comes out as 0.97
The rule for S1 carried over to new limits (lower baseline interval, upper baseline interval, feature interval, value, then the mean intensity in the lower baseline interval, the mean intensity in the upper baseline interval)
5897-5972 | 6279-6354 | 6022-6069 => 8.9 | 26.5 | 20.2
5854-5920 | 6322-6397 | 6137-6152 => 1.8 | 26.2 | 20.3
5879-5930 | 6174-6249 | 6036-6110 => 8.6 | 25.6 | 20.6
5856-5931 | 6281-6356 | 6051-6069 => 2.8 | 26.2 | 20.1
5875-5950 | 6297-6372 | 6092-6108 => 2.4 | 26.3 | 20.2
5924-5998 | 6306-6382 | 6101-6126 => 3.0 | 25.4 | 20.1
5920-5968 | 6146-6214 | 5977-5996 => 2.4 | 27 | 20.3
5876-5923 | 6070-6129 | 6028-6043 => 0.9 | 25.5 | 20.2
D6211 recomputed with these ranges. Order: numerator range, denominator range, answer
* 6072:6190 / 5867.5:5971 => 0.77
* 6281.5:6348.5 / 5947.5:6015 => 0.87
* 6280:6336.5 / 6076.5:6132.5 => 1.01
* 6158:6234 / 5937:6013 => 0.85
